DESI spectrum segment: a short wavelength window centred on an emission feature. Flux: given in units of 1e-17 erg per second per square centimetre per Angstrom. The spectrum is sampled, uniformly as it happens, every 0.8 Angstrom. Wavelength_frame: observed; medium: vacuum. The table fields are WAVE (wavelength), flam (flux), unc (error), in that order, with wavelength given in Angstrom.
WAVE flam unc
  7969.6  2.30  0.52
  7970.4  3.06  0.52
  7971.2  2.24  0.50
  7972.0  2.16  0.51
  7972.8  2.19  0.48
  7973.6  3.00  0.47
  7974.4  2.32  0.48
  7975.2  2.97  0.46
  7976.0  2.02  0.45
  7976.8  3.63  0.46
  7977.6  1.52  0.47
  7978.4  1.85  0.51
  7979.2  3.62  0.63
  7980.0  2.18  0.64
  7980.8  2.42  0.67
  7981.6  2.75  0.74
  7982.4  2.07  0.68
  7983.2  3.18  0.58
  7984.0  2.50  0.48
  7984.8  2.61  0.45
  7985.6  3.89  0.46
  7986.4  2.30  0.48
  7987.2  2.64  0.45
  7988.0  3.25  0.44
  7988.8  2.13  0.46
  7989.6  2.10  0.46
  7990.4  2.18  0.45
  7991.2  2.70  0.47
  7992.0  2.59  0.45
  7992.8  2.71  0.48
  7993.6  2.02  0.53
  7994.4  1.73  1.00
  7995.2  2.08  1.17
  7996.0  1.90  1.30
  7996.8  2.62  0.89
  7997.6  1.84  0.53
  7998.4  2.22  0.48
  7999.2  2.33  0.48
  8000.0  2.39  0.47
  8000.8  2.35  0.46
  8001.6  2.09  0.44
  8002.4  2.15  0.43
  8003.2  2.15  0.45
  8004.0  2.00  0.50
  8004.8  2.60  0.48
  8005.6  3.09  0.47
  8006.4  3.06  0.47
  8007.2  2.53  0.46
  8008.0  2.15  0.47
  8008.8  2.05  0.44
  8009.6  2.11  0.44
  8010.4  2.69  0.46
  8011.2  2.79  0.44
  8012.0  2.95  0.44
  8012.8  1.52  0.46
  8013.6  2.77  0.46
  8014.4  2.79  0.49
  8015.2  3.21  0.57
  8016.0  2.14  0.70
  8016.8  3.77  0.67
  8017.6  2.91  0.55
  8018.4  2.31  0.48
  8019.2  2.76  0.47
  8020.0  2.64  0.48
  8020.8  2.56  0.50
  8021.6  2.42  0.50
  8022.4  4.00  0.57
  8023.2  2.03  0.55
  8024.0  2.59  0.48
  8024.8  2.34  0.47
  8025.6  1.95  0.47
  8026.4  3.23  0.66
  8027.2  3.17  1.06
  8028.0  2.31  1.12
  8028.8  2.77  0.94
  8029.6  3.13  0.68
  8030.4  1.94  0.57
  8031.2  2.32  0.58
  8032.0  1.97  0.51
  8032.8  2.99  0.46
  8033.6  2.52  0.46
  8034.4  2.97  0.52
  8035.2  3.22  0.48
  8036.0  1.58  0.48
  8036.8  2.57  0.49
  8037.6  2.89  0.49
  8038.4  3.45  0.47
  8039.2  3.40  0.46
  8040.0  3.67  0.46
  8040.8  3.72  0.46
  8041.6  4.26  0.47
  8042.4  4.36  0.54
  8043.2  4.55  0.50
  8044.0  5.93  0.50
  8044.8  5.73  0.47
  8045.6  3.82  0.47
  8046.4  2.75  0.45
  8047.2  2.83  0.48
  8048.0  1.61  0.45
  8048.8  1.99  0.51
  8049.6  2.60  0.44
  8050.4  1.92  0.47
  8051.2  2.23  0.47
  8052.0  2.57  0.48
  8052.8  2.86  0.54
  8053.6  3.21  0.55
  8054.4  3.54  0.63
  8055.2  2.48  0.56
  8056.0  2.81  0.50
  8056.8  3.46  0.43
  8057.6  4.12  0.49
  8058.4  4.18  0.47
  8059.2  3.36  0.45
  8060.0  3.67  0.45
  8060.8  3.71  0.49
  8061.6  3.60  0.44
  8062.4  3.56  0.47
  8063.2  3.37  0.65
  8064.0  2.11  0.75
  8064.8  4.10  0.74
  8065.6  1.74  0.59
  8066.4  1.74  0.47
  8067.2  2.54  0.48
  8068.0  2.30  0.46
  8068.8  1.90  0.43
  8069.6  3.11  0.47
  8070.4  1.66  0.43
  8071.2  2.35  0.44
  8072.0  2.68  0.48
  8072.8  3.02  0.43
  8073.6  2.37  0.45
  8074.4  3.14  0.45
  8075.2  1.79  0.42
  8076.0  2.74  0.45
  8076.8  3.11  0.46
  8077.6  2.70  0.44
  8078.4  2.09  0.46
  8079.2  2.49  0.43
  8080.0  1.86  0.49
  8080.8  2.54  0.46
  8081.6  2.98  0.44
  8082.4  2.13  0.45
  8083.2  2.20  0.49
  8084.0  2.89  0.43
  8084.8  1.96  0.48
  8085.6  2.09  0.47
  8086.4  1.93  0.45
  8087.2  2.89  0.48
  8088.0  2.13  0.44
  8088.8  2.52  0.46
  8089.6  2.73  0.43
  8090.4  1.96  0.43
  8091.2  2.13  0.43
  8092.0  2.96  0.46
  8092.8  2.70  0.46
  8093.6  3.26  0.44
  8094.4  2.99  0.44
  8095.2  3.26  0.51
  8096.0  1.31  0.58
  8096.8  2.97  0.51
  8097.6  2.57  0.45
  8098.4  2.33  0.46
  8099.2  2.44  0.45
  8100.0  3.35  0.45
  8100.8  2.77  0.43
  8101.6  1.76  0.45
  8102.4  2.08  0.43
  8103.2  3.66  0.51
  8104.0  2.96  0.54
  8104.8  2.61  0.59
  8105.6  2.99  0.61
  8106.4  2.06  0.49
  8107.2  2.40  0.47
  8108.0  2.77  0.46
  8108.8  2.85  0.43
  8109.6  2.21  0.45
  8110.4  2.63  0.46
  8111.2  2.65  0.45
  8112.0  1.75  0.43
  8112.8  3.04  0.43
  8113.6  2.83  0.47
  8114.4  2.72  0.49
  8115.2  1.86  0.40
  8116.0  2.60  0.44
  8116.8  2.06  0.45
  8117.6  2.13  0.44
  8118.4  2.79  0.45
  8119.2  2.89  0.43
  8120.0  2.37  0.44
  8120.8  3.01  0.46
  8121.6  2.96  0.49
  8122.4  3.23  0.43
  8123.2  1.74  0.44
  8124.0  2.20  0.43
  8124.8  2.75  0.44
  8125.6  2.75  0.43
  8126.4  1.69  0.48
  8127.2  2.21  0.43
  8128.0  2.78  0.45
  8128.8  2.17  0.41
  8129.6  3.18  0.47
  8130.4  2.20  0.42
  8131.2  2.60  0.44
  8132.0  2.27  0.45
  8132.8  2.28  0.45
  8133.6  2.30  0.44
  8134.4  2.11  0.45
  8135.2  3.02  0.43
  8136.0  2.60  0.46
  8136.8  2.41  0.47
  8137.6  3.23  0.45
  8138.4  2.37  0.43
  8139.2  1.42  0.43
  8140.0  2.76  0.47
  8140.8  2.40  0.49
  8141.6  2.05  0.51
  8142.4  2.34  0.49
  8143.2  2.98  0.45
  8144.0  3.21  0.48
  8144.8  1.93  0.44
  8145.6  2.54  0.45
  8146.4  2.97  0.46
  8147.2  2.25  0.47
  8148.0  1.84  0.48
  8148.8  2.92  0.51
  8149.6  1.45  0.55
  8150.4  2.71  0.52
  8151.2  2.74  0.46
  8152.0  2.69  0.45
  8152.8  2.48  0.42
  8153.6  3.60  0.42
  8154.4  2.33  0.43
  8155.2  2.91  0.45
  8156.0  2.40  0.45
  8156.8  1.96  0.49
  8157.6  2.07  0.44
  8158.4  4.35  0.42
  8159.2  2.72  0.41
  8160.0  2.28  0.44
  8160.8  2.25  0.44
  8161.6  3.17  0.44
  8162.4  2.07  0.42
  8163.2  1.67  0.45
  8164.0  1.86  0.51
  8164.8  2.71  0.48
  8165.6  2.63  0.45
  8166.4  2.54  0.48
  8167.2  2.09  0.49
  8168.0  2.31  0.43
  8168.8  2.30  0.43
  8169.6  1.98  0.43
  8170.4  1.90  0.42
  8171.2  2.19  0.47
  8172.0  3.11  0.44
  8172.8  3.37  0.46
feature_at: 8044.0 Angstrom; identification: [S II]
